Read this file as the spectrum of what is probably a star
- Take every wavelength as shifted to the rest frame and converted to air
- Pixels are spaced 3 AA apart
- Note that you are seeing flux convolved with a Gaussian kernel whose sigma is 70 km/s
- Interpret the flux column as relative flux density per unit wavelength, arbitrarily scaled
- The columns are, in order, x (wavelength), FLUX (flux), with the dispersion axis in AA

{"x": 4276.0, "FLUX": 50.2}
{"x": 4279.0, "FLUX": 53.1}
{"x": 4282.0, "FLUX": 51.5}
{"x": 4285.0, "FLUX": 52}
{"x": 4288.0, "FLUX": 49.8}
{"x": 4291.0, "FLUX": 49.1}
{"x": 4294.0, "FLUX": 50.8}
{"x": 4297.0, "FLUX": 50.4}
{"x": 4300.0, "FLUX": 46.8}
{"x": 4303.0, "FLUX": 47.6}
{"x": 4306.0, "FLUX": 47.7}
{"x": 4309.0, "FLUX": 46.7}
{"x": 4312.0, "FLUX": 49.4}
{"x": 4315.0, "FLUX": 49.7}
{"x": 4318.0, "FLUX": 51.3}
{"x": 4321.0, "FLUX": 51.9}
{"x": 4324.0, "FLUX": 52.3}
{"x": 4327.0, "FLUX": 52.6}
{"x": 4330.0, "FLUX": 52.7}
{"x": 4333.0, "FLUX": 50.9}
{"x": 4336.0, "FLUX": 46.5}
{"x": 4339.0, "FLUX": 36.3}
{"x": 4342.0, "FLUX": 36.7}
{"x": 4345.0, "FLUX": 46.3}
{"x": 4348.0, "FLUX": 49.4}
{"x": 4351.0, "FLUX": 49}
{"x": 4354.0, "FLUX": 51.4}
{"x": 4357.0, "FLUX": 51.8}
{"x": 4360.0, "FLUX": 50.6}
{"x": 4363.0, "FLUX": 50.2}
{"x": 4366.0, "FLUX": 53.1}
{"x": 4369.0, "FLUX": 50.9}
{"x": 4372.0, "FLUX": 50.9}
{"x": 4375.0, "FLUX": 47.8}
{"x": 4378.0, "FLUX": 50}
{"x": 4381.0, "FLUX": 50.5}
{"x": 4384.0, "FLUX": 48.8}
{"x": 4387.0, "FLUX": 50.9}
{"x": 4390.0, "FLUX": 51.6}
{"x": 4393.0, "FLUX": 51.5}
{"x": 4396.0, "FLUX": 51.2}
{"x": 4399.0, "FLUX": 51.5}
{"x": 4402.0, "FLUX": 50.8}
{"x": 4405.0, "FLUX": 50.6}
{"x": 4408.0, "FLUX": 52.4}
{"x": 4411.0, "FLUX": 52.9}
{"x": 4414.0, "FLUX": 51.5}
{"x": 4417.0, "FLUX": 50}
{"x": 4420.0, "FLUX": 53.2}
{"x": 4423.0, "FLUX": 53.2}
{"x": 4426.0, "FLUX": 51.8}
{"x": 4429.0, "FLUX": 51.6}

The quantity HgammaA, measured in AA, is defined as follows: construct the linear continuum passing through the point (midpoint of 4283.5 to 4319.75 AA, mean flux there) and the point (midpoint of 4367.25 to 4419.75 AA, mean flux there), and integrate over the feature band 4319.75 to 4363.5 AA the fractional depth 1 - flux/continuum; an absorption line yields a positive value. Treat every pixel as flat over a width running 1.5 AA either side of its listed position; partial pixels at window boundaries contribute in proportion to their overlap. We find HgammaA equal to 1.3 AA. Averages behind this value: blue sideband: 49.3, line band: 48.5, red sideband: 50.9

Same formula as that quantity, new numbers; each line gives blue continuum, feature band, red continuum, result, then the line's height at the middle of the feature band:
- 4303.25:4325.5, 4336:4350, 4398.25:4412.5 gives 2.1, 50.3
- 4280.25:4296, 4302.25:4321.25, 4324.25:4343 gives -0.2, 48.6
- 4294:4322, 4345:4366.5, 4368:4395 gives -0.2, 49.9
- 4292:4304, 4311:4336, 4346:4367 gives -0.7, 49.7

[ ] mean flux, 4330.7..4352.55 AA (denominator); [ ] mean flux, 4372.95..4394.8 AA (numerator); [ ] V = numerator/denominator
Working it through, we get 1.11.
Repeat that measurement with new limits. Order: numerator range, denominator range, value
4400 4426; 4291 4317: 1.06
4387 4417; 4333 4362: 1.10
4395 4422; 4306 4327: 1.03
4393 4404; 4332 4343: 1.20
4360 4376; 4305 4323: 1.02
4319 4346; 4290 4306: 0.97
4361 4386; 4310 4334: 0.98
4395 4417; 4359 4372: 1.01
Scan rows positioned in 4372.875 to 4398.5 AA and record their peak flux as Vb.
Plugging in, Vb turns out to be 51.6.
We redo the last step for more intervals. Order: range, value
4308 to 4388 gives 53.1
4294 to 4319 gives 51.3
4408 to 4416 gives 52.9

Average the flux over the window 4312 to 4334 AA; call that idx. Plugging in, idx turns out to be 51.5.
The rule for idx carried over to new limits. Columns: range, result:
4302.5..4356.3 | 48.3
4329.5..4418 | 49.6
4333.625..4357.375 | 45.8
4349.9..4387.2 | 50.5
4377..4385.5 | 49.8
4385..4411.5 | 51.4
